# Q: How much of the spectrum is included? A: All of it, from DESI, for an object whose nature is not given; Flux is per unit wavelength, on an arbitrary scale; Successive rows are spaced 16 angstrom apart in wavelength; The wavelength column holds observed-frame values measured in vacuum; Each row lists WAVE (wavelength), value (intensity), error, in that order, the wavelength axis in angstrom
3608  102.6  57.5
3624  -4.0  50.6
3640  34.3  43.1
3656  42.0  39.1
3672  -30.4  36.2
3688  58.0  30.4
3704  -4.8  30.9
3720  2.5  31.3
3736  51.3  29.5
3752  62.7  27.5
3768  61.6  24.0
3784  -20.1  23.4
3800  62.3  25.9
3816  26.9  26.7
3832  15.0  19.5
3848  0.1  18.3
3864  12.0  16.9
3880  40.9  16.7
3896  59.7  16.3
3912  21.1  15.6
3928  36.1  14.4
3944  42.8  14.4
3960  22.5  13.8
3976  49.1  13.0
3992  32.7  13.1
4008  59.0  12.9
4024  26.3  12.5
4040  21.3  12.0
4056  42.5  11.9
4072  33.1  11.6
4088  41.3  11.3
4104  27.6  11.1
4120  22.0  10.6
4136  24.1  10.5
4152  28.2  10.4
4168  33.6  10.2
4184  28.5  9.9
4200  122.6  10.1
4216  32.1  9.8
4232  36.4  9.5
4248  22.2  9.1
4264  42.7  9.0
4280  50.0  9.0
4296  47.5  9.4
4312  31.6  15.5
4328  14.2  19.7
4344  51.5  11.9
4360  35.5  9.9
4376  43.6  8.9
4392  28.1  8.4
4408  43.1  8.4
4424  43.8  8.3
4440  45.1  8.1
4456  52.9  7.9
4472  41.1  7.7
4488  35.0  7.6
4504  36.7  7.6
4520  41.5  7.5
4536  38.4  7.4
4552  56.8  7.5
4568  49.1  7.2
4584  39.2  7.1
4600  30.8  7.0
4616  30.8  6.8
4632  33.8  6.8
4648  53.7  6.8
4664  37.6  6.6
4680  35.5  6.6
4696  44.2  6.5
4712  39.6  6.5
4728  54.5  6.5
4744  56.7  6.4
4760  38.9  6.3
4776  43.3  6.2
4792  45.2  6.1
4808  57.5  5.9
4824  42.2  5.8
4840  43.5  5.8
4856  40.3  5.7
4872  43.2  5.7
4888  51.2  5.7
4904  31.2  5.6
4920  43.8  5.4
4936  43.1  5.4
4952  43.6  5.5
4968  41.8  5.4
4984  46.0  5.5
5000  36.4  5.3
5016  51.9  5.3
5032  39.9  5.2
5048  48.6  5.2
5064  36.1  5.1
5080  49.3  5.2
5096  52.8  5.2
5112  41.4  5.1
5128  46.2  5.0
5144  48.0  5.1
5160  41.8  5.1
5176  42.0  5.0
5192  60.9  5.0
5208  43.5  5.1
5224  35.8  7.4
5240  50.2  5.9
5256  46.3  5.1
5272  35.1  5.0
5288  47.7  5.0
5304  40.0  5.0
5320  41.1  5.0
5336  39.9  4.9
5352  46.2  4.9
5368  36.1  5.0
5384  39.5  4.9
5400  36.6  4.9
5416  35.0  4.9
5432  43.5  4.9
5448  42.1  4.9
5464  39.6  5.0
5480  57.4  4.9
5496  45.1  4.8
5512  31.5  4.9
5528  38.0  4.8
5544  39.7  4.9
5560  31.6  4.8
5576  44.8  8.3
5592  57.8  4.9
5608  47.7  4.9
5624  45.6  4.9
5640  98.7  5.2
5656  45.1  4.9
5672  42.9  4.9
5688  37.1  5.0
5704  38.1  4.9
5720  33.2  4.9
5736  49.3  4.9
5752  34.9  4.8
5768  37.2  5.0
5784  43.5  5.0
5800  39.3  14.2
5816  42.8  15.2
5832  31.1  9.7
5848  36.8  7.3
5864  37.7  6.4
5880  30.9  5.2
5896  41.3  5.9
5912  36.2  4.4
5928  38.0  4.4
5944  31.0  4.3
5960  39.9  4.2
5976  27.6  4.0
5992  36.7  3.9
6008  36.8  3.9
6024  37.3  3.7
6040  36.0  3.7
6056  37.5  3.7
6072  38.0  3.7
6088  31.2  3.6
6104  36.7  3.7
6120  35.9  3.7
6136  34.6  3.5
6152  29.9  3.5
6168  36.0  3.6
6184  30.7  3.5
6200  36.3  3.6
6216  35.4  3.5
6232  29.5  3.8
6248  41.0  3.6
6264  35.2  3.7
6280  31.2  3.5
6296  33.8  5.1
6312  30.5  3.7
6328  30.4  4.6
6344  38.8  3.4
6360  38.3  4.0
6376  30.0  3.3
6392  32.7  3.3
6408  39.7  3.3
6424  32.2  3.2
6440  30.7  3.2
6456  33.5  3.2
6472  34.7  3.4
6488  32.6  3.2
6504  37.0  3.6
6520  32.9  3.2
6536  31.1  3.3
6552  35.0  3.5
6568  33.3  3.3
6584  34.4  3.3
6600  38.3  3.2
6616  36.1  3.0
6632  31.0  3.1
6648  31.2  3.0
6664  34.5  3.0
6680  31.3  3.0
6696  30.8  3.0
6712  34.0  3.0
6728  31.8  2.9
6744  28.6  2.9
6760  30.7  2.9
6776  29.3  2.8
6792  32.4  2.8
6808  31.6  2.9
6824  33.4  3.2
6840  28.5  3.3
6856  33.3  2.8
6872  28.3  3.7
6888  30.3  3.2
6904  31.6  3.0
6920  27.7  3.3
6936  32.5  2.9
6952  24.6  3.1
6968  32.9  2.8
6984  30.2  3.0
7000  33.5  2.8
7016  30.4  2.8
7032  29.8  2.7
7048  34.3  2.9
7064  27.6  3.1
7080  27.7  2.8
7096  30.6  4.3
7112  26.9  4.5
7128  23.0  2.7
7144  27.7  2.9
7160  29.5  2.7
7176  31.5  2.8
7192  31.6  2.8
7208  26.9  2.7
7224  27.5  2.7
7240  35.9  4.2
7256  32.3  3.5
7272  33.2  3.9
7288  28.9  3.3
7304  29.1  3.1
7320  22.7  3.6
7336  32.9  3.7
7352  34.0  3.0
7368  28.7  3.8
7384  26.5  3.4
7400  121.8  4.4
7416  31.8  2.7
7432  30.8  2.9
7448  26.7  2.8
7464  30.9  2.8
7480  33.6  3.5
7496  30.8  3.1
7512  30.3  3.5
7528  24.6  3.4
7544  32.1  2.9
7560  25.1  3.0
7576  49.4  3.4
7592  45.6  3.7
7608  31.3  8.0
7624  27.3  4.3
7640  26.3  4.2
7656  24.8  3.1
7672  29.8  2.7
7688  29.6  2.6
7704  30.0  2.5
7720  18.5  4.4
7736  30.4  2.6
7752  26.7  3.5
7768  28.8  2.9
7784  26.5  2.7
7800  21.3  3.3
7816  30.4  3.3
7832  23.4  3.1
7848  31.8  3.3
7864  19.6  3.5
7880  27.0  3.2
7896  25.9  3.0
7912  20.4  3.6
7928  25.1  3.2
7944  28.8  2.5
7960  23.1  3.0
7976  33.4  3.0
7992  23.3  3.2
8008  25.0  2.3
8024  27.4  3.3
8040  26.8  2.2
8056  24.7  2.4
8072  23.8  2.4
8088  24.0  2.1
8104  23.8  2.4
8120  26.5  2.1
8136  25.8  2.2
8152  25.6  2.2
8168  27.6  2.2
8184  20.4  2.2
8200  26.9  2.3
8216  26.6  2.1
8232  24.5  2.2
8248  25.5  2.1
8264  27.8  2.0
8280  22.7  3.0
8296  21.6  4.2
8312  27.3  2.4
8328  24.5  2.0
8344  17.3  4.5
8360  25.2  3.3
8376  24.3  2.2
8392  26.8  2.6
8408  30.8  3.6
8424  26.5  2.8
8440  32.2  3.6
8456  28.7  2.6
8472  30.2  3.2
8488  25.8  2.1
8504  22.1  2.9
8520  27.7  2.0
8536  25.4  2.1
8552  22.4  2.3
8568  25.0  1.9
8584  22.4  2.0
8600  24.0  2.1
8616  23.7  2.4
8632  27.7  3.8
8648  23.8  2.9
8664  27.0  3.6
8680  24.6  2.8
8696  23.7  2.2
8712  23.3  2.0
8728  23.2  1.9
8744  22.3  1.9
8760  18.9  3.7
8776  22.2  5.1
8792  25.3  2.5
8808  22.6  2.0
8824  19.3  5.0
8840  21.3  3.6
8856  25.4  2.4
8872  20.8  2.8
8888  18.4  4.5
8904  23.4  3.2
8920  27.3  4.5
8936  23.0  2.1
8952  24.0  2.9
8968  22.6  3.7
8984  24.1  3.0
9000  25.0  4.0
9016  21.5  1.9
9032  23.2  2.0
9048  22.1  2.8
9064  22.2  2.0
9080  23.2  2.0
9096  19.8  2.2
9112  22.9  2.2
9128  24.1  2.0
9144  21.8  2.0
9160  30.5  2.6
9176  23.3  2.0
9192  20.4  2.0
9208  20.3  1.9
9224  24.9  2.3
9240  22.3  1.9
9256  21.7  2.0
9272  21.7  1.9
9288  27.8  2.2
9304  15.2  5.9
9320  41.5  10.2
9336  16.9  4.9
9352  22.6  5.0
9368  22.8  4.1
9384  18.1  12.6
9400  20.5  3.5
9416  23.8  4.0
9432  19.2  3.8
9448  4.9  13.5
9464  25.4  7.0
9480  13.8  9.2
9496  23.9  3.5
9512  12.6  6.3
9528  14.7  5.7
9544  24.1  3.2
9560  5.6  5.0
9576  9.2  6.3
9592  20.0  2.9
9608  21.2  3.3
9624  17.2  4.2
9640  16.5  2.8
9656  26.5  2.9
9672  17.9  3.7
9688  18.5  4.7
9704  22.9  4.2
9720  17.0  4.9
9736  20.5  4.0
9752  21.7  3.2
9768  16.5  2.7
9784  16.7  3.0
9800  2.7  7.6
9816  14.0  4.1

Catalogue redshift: 0.13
